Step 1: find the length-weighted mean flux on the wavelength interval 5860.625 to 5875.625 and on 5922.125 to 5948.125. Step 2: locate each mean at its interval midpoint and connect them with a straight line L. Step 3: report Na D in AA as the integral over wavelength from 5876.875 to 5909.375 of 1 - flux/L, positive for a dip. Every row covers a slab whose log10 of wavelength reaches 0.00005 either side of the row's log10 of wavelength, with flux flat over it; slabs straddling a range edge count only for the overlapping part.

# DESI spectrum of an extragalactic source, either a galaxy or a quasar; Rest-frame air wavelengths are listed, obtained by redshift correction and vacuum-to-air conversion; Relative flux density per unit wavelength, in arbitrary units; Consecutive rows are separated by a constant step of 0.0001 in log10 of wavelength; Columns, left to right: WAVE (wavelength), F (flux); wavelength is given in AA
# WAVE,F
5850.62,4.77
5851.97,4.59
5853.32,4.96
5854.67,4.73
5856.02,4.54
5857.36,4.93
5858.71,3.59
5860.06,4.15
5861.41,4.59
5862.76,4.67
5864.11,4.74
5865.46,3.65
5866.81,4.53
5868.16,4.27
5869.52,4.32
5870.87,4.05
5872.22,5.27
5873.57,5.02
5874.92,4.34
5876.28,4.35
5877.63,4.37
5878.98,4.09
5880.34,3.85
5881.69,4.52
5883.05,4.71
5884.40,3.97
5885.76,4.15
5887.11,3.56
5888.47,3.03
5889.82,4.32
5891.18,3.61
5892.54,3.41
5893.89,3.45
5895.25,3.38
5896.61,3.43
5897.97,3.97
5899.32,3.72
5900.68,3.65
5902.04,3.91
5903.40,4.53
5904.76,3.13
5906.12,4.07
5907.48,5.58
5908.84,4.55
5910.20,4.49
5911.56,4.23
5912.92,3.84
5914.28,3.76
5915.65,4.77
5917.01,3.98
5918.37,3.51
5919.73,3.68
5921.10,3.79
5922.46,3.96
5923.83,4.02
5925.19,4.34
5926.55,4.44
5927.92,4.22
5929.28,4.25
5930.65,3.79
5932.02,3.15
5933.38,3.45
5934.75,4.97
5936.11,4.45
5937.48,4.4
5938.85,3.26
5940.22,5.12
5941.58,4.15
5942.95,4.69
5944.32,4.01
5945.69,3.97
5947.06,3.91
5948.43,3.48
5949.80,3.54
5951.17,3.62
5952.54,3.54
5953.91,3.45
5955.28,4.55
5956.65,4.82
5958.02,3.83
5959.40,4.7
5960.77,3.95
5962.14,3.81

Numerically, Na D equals 2.98 AA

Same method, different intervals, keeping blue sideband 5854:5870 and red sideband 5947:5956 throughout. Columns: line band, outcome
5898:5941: -1.50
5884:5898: 1.79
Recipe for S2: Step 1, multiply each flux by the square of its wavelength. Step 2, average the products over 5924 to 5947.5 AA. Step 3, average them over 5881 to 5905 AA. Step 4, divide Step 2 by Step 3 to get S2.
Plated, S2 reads 1.10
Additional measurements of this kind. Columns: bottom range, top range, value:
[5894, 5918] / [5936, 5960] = 1.02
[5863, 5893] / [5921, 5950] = 0.99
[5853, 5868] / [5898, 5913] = 0.95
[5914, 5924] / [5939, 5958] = 1.04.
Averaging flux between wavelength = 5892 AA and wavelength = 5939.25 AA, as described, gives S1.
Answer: 3.99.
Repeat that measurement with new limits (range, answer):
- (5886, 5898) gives 3.57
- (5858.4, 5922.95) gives 4.1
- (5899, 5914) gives 4.15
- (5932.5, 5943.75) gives 4.29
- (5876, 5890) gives 4.07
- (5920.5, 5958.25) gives 4.05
